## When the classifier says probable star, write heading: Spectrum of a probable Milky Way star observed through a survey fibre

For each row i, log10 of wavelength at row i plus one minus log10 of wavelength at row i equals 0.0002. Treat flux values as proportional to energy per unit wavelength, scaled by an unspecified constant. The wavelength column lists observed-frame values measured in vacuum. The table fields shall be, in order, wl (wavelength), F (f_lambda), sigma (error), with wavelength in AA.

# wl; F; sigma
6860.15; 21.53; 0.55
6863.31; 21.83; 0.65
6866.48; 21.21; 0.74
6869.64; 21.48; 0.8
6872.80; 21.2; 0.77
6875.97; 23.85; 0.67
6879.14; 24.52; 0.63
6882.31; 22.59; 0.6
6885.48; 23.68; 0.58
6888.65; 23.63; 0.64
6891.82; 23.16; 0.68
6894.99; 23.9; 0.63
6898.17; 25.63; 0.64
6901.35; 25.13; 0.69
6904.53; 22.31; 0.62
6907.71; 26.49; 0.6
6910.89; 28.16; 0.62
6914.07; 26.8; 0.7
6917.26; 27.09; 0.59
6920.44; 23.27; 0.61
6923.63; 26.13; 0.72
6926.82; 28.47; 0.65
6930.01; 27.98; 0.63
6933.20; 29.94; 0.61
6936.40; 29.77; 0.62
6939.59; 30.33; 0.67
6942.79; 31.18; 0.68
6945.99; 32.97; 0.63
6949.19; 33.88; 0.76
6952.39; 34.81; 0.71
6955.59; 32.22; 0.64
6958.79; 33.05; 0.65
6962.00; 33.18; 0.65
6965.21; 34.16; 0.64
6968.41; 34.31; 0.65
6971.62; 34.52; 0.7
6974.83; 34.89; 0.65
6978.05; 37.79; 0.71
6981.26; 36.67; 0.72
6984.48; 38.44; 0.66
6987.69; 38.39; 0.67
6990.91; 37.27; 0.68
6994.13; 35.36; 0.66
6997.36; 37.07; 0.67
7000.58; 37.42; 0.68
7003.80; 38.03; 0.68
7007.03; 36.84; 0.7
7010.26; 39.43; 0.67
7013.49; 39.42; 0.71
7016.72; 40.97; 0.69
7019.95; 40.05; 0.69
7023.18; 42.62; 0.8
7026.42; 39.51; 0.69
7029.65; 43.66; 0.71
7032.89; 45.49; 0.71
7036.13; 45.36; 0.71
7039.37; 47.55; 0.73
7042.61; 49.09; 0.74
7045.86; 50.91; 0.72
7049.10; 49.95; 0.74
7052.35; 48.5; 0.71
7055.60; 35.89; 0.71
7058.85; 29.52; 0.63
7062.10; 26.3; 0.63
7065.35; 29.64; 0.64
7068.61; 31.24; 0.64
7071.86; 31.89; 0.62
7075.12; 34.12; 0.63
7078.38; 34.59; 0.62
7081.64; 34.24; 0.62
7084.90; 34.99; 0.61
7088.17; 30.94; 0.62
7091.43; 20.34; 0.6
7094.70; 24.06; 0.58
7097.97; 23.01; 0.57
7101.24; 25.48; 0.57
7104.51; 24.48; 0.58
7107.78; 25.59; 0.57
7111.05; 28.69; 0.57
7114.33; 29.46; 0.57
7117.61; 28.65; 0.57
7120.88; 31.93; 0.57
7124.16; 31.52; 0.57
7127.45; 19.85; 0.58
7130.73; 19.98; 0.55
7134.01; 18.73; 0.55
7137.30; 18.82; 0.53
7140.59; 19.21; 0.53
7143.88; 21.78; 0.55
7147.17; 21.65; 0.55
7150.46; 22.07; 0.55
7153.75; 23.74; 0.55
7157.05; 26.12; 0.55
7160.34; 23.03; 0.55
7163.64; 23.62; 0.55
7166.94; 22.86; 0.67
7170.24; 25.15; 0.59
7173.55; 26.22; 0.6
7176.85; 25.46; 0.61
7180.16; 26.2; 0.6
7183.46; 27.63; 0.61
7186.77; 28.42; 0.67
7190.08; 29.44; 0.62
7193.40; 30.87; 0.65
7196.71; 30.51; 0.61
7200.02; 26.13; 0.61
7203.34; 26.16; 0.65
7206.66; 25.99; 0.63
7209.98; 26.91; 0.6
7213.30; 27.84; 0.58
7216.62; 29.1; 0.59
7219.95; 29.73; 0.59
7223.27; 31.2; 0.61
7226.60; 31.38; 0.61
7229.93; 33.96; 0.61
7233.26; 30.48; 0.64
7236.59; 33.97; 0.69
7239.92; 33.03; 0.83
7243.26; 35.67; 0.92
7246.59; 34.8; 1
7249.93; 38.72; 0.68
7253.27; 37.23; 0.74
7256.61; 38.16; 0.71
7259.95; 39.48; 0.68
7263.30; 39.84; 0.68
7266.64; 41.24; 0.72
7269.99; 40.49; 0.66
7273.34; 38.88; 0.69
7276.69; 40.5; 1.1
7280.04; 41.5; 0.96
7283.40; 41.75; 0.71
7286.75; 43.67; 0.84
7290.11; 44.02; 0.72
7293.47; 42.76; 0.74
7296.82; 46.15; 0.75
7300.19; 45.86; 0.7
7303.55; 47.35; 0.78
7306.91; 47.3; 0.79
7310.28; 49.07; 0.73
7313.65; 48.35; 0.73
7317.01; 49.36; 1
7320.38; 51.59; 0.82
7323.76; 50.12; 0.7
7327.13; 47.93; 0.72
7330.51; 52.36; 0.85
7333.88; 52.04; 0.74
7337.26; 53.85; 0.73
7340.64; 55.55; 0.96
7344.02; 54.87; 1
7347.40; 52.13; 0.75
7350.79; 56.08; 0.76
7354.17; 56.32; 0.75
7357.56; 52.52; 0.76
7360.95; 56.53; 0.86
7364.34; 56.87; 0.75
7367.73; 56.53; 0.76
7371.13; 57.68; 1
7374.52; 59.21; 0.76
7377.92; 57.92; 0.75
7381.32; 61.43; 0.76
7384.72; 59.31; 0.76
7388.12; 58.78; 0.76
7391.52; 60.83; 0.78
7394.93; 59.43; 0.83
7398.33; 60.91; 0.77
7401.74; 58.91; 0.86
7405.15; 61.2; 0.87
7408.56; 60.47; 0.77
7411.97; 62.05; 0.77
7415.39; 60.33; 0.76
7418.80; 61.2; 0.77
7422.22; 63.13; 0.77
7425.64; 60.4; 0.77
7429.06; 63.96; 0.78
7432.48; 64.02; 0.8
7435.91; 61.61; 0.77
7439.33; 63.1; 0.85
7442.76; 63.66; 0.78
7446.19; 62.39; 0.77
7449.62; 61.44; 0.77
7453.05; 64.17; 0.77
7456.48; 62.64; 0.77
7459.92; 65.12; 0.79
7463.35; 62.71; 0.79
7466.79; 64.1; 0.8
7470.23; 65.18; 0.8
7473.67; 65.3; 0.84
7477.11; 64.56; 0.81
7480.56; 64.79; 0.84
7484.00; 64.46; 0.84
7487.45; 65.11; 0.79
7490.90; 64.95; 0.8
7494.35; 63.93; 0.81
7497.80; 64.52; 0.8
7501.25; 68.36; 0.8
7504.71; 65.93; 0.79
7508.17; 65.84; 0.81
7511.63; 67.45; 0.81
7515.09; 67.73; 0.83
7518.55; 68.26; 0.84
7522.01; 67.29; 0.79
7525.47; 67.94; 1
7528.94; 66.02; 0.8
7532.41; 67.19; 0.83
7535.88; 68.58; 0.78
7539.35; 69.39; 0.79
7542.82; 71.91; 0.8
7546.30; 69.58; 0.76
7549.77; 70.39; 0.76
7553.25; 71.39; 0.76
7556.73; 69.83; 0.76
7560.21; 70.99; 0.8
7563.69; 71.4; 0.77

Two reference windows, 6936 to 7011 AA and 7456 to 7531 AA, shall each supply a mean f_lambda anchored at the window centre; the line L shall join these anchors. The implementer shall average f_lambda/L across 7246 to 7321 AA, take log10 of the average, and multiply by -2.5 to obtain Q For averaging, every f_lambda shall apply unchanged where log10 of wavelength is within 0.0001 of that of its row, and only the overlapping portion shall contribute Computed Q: 0.24 mag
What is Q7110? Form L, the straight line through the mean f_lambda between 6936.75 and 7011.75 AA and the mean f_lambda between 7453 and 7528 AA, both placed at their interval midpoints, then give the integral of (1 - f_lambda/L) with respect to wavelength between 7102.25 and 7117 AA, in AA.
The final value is 5.49 AA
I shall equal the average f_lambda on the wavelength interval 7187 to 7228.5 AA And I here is 28.8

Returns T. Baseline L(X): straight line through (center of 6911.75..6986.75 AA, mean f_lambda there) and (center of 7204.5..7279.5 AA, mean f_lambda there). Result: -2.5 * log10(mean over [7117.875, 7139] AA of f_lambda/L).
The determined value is 0.371 mag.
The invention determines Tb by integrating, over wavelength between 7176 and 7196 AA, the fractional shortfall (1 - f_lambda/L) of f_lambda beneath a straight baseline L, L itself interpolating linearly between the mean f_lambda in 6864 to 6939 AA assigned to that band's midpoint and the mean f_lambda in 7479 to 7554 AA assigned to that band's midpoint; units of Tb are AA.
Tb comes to 7.4 AA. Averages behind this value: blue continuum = 25.1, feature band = 28.2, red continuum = 67.3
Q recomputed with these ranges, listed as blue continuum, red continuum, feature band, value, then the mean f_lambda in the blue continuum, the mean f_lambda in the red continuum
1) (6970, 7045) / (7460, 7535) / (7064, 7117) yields 0.462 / 39.9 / 65.8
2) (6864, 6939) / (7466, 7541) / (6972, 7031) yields -0.201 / 25.1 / 66.2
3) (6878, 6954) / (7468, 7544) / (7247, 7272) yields 0.270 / 27.2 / 66.5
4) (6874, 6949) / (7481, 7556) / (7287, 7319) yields 0.138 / 26.5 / 67.4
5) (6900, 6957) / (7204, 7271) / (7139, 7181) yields 0.349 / 28.7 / 33.8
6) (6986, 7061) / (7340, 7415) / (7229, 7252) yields 0.437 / 41.1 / 58.1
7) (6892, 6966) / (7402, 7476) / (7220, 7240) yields 0.456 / 28.8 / 62.7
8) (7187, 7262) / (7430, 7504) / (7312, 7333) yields -0.118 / 31.8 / 64.1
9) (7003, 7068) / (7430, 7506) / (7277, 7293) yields 0.265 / 40.8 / 64.2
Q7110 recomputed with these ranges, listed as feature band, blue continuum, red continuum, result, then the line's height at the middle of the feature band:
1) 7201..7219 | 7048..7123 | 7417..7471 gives 6.3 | 42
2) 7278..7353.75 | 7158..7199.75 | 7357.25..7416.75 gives -1.4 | 48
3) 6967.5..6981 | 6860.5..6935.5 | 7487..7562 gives -2.5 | 30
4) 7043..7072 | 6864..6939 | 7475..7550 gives -1.8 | 35.8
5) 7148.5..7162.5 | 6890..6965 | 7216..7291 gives 4.4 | 34.4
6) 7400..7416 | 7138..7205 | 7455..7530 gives -1.6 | 54.9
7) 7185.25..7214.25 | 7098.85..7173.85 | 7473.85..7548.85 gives 3.1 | 31.4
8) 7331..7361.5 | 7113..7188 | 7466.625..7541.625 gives -4.3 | 47.6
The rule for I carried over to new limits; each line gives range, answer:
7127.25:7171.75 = 22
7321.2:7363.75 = 53.4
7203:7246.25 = 30.7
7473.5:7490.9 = 64.8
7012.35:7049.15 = 44.4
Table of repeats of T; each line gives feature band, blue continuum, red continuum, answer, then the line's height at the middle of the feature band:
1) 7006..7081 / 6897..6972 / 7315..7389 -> -0.102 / 36.2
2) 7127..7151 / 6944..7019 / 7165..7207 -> 0.396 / 29.1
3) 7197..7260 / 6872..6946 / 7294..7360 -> 0.378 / 45.1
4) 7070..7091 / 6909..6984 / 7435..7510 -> 0.214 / 39.8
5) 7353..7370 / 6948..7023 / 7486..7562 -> 0.050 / 58.4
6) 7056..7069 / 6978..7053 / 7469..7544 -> 0.427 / 43.9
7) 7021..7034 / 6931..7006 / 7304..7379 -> -0.138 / 37.5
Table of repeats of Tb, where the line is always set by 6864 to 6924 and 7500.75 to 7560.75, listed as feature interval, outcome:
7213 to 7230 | 6.0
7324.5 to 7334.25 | 0.7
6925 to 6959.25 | -4.6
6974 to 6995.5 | -4.7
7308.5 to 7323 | 1.1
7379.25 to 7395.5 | -0.4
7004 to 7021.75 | -3.7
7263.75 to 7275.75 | 2.4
